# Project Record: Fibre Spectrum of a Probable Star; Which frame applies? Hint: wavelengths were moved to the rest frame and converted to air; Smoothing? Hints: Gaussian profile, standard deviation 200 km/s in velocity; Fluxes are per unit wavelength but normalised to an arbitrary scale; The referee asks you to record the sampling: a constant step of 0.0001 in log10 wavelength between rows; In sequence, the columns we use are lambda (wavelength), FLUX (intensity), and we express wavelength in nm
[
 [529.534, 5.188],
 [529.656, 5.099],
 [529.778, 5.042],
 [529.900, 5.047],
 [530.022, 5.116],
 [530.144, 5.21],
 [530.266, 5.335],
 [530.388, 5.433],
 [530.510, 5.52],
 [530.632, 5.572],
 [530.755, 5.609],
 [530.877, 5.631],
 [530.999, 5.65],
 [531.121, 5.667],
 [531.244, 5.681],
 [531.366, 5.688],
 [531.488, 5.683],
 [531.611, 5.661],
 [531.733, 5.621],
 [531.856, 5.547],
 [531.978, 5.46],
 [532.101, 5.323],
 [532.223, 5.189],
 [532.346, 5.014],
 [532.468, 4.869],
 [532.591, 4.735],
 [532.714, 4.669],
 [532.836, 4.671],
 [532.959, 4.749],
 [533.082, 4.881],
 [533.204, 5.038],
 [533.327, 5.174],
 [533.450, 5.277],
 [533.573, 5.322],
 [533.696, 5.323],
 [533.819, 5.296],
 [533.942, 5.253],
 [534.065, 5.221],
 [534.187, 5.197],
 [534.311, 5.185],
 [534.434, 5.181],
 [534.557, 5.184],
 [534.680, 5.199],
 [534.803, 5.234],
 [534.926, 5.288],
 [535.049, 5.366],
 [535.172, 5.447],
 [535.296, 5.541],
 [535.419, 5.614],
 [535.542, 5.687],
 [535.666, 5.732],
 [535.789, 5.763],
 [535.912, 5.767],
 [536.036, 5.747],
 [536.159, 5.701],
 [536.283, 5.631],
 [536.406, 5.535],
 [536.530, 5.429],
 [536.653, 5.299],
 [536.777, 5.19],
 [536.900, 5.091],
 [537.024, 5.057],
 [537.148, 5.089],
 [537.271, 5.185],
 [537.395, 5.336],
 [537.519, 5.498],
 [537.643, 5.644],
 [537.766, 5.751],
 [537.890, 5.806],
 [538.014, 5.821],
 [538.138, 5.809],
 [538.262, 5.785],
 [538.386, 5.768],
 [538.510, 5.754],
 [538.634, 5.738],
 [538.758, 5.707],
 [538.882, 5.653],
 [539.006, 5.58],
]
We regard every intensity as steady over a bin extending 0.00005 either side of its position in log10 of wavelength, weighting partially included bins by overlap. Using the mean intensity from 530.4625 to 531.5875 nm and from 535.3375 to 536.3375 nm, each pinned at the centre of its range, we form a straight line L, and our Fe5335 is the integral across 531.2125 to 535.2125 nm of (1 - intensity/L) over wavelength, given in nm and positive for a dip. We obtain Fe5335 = 0.31 nm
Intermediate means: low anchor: 5.63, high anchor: 5.7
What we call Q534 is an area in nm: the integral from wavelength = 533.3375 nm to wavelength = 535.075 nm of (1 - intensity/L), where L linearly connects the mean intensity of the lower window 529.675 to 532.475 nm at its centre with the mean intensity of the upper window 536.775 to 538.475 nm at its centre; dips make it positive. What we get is 0.07 nm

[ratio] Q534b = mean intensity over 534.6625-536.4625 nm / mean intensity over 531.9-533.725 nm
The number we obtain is 1.1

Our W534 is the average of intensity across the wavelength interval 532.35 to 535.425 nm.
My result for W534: 5.15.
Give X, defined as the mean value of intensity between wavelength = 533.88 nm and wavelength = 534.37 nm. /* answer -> 5.21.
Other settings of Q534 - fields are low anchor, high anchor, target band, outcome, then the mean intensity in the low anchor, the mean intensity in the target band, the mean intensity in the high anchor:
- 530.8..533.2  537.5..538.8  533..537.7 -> 0.15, 5.28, 5.35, 5.74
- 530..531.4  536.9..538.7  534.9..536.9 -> 0.00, 5.52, 5.54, 5.56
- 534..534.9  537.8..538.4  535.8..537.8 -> 0.05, 5.21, 5.44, 5.79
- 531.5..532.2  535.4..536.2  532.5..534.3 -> 0.17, 5.51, 5.06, 5.72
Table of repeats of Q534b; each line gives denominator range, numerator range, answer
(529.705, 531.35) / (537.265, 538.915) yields 1.05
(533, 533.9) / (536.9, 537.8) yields 1.03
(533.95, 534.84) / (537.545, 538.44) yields 1.11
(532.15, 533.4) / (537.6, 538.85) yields 1.17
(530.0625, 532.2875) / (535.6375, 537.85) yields 0.99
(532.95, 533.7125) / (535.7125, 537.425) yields 1.06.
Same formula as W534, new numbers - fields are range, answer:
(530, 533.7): 5.3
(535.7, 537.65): 5.43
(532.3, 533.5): 4.9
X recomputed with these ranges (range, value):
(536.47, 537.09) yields 5.21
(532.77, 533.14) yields 4.77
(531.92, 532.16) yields 5.38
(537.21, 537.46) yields 5.25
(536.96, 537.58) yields 5.23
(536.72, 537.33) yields 5.13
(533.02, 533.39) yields 5.03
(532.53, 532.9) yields 4.69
